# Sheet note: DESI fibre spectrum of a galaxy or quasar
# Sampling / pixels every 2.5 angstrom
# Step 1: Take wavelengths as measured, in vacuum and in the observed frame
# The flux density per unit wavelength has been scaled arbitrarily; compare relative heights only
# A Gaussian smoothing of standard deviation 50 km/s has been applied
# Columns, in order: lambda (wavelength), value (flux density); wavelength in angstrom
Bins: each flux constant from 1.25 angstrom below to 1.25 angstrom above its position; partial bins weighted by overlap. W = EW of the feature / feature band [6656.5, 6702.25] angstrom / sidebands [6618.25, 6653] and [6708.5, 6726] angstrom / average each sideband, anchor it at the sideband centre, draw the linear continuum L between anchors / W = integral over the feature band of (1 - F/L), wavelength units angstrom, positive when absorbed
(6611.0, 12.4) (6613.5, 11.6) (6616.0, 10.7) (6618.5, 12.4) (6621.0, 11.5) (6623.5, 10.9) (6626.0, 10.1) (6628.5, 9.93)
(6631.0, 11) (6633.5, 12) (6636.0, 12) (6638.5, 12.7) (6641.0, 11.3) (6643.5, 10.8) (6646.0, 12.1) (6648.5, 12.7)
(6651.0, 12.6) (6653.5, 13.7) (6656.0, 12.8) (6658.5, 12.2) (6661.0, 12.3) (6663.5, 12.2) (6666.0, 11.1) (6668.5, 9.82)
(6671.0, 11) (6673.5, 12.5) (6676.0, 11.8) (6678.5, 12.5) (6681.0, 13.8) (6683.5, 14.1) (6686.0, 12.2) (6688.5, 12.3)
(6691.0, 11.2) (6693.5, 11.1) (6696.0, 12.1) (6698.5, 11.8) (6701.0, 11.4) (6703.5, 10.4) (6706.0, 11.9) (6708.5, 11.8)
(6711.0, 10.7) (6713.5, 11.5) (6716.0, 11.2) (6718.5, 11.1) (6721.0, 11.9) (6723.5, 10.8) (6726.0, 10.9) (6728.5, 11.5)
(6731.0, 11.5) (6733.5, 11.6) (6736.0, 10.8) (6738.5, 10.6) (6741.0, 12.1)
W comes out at -2.4 angstrom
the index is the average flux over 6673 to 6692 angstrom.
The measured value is 12.6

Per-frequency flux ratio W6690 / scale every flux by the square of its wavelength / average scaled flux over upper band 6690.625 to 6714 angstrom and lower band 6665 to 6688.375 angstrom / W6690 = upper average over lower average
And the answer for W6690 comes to 0.95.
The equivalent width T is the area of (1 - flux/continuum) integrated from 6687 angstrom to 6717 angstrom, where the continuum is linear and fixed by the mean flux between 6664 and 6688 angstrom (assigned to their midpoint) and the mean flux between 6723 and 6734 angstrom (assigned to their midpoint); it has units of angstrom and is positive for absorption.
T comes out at 0.6 angstrom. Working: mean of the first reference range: 12.1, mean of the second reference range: 11.3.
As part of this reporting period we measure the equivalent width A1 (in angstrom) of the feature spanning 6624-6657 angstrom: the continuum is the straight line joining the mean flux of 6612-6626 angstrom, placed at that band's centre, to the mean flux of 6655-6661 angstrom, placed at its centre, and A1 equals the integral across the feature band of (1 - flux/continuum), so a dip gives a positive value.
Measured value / 0.43 angstrom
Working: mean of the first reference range 11.3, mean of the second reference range 12.4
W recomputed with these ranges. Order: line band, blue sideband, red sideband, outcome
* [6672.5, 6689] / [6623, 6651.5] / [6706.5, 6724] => -2.0 angstrom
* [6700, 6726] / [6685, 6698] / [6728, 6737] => 0.7 angstrom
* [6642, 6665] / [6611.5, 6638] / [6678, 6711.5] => -1.6 angstrom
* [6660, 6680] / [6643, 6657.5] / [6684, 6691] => 1.2 angstrom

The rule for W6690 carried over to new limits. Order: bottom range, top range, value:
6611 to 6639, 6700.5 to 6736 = 1.02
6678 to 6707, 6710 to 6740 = 0.94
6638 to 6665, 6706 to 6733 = 0.94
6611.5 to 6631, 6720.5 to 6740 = 1.04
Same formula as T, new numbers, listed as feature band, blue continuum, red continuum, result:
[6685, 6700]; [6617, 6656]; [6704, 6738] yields -0.4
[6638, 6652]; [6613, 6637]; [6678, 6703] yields -0.6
